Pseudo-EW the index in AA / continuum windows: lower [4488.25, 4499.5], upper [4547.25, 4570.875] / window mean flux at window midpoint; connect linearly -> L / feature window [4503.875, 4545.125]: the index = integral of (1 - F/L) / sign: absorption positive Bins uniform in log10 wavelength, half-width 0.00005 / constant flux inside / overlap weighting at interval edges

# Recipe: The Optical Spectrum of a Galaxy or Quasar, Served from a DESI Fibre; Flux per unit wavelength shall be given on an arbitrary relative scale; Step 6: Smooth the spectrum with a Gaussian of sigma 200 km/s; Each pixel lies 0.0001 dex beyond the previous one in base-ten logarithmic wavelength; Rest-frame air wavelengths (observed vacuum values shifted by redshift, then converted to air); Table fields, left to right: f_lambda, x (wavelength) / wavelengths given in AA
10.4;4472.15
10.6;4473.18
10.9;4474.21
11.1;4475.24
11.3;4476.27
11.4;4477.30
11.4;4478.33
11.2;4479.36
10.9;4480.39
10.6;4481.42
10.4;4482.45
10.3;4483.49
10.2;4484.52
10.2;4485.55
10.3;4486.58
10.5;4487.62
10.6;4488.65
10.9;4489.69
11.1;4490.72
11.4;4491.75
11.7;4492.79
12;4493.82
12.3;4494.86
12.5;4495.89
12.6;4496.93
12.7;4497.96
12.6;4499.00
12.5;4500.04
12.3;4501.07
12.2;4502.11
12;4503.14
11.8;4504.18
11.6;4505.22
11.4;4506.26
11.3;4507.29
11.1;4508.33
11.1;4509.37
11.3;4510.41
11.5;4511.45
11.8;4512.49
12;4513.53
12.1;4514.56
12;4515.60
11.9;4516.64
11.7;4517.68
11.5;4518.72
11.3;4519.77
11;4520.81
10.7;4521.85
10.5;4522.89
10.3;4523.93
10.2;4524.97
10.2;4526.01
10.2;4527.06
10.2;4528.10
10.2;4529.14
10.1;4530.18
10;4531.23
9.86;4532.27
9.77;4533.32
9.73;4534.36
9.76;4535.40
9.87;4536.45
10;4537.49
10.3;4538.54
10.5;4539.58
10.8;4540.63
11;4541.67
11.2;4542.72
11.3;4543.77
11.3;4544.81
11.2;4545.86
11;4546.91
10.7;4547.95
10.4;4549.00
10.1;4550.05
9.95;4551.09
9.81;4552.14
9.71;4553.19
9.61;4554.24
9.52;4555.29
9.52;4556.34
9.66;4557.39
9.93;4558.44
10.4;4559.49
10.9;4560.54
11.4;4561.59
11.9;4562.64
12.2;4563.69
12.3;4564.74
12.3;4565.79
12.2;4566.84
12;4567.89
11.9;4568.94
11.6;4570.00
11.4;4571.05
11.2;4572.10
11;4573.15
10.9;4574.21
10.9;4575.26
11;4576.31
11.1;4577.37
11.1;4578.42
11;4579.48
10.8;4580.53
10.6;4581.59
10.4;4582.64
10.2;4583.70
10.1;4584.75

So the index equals 1.9 AA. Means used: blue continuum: 11.9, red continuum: 10.8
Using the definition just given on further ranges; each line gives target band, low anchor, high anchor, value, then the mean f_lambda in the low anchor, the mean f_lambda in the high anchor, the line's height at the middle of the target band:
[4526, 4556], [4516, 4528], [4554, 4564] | 1.1 AA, 10.8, 10.5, 10.7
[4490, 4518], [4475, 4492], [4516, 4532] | -3.0 AA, 10.8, 10.7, 10.7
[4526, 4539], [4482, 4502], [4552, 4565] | 1.0 AA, 11.4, 10.5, 10.9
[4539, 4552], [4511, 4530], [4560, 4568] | 0.9 AA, 11.1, 11.9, 11.5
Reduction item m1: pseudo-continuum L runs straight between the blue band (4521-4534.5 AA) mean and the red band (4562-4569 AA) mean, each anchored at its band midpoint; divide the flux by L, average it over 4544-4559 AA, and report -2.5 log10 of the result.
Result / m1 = 0.121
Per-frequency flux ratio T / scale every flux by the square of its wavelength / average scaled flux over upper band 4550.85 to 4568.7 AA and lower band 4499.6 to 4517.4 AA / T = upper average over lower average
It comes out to 0.94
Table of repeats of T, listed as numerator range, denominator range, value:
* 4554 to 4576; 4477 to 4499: 1.02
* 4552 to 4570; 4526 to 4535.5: 1.11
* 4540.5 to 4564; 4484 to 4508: 0.93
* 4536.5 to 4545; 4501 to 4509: 0.93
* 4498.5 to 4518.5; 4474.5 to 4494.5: 1.09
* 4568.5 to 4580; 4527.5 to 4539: 1.14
